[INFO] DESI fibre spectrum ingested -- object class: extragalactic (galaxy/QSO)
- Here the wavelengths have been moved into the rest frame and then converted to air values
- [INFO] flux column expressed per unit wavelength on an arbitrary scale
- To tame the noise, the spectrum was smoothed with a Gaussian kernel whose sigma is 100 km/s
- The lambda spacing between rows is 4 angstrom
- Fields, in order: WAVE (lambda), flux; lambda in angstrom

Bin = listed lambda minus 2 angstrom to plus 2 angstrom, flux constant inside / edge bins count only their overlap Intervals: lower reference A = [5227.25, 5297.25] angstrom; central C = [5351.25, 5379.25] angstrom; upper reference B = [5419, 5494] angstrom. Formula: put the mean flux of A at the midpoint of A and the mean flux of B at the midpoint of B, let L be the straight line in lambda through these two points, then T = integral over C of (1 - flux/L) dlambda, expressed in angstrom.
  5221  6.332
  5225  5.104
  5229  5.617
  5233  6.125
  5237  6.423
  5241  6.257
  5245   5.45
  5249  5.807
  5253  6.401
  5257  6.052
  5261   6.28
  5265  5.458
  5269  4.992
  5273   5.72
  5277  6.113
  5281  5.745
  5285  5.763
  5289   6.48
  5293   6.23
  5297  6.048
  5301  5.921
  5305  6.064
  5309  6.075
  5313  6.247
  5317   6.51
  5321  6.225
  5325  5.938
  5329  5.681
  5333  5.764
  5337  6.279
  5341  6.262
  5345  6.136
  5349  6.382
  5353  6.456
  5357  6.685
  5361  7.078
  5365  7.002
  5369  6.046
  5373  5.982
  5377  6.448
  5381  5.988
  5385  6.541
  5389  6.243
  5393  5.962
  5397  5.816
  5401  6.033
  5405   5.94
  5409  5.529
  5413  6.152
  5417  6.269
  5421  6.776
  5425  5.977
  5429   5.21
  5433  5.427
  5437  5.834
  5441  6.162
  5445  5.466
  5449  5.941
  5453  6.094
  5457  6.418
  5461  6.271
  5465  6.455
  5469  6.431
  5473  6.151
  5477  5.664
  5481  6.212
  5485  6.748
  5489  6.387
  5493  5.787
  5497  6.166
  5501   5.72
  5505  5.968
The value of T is -2.38 angstrom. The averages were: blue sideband 5.94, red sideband 6.08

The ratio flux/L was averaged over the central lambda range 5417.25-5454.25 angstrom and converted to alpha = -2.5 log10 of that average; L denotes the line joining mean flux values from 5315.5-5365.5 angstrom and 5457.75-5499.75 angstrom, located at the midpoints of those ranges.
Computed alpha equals 0.06 mag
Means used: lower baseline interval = 6.32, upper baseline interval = 6.22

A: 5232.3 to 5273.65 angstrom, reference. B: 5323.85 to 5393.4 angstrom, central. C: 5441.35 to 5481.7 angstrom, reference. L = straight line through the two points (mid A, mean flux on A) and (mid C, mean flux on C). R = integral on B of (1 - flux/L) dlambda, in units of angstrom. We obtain -3.2 angstrom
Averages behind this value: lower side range 5.91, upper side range 6.11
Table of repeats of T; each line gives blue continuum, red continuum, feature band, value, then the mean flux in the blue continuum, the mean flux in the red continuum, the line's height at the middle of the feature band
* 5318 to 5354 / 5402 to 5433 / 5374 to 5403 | -0.6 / 6.13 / 5.95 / 6.01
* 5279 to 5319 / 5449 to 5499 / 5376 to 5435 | 1.6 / 6.11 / 6.22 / 6.18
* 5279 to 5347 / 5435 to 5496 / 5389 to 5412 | 0.8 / 6.08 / 6.14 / 6.11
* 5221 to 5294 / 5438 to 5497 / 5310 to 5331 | -0.5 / 5.9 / 6.15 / 5.97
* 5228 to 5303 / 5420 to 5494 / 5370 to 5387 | -0.6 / 5.95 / 6.07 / 6.02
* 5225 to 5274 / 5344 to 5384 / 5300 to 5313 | 0.2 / 5.85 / 6.43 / 6.14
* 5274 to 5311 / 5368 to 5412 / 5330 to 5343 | -0.1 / 6.04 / 6.05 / 6.04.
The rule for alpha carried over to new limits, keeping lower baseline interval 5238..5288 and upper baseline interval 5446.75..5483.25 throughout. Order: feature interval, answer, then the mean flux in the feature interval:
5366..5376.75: -0.03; 6.18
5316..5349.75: -0.02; 6.11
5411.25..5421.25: -0.04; 6.34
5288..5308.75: -0.04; 6.13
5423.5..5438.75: 0.10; 5.6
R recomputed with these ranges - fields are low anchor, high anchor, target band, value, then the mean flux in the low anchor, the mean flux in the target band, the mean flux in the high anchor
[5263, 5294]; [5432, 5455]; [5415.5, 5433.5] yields -0.4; 5.8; 5.96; 5.84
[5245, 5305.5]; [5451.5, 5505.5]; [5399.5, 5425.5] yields 0.0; 5.92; 6.1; 6.18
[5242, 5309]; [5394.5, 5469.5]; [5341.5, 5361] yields -1.7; 5.92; 6.47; 6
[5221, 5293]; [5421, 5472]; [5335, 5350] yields -0.8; 5.89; 6.26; 6.01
